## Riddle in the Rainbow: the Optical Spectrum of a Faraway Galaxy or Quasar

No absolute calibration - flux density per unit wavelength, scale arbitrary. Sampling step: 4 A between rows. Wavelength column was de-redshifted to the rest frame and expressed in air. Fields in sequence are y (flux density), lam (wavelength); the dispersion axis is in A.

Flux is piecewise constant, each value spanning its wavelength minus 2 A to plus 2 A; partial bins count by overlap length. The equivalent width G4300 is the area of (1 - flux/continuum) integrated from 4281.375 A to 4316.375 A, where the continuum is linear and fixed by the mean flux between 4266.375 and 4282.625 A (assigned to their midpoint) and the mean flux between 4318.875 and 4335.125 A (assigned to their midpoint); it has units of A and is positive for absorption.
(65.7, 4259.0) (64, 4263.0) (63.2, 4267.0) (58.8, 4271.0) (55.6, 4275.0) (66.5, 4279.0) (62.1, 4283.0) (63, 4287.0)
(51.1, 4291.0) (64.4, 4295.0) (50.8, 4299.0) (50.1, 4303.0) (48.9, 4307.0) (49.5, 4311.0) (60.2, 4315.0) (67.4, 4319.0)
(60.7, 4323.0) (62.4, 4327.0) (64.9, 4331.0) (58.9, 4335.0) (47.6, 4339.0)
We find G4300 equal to 3.6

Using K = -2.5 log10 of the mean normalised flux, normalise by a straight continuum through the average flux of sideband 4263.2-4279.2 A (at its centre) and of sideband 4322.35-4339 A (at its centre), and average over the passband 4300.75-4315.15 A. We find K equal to 0.18 mag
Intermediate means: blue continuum 60.7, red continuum 60.1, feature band 51.1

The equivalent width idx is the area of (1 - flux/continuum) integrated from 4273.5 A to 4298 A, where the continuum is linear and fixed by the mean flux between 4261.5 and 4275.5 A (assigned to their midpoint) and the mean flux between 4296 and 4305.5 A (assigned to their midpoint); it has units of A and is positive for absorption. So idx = -1.8 A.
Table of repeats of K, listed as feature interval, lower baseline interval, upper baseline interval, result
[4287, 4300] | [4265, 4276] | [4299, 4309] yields -0.08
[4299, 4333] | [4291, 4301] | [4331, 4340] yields -0.02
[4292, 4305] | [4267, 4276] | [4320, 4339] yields 0.09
